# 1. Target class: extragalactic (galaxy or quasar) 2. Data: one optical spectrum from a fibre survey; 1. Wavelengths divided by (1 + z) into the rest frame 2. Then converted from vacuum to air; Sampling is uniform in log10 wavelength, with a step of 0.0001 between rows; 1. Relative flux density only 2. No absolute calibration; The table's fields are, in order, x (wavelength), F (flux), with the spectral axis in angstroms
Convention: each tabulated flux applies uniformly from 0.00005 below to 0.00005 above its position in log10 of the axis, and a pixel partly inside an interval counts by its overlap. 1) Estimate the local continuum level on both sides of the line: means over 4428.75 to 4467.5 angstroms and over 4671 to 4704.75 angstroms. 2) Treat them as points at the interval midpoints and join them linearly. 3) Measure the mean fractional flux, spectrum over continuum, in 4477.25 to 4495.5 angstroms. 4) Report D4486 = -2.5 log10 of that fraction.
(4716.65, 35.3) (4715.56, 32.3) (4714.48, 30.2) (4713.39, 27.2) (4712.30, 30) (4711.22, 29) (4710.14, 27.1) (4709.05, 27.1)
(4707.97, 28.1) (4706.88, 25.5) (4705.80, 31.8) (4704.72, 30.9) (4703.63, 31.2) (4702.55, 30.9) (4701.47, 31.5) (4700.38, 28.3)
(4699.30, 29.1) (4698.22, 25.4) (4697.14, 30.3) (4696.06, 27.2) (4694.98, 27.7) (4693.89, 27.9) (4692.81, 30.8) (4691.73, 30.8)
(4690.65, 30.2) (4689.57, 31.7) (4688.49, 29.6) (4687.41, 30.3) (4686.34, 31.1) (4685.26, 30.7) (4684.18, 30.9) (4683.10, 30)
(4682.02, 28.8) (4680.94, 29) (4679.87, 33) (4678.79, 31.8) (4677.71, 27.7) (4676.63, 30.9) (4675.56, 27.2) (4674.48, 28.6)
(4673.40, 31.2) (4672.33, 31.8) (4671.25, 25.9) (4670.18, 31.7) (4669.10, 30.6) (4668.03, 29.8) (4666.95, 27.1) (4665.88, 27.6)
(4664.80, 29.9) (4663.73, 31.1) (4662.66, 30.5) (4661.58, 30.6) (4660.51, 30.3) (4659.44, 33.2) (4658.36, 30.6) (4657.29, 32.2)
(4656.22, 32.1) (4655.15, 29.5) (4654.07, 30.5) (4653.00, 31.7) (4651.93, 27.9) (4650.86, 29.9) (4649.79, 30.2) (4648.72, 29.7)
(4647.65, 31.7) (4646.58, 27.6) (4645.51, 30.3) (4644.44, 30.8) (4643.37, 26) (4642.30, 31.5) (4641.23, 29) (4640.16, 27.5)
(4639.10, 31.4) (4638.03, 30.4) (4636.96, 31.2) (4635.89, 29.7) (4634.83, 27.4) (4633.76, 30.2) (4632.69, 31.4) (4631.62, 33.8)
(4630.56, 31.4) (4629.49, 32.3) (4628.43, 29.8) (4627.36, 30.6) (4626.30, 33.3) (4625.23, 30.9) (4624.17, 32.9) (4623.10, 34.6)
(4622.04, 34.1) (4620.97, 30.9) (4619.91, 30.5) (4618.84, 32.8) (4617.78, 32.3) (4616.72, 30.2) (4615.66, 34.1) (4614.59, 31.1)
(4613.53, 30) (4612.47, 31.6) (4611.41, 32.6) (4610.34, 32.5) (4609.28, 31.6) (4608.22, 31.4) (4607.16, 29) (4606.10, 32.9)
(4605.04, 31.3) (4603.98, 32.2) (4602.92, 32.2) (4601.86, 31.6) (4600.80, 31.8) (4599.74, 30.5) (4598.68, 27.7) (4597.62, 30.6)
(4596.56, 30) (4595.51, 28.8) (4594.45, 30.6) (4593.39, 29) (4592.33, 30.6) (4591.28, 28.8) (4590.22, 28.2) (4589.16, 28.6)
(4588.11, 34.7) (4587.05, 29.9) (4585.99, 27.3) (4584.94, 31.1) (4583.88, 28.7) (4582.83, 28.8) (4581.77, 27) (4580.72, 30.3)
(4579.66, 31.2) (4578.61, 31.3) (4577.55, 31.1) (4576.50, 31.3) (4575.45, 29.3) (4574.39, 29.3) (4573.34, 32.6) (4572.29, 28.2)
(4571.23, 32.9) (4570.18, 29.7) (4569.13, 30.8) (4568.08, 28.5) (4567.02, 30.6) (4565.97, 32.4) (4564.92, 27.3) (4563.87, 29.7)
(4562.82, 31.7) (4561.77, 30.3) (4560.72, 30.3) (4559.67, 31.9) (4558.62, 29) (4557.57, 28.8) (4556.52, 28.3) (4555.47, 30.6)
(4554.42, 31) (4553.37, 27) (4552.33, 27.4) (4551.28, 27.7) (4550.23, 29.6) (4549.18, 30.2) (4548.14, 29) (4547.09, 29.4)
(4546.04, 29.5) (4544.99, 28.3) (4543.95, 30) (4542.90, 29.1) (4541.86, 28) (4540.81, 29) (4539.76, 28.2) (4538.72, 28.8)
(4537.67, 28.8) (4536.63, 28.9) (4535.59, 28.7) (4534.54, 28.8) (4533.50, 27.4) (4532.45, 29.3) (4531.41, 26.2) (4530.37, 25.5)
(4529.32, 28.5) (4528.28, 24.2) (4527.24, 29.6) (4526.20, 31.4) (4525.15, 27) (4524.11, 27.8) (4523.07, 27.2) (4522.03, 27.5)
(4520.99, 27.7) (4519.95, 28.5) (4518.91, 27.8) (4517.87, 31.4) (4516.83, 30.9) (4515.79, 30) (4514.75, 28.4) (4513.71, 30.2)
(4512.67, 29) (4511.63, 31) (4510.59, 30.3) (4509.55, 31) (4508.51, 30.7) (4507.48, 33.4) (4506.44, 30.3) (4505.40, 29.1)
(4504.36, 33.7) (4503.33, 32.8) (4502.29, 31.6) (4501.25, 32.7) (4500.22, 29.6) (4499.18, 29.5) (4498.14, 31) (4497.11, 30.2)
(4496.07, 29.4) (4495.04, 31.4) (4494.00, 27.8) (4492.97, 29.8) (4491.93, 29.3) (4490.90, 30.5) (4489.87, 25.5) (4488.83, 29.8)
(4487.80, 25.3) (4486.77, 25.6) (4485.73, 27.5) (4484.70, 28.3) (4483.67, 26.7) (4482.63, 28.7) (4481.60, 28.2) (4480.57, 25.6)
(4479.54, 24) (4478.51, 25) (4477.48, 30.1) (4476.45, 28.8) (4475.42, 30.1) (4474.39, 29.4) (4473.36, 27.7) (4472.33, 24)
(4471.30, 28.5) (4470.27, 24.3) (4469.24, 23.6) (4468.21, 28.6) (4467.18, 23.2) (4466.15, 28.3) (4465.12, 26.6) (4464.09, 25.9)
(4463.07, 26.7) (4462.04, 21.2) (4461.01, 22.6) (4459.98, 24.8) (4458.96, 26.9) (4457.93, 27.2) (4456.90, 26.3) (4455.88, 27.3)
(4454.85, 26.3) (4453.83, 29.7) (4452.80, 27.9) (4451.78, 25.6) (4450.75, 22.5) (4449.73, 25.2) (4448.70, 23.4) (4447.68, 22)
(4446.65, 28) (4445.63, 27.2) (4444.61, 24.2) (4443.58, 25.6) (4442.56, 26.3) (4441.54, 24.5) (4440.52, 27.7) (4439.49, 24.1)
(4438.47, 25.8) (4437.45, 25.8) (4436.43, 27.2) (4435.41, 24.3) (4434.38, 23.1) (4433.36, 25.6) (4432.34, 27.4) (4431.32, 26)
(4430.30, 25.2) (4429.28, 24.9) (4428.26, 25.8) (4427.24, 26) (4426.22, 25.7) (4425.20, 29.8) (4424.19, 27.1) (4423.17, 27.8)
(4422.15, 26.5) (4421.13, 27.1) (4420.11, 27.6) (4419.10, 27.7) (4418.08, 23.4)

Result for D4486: -0.06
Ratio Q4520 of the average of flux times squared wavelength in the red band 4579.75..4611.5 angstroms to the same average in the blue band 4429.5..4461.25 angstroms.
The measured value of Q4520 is 1.26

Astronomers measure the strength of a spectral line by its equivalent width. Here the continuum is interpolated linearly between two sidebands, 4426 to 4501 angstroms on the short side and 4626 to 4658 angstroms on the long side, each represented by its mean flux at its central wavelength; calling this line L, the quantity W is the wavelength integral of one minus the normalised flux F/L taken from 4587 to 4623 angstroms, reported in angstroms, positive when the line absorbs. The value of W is -1.81 angstroms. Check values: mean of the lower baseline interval 26.7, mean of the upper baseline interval 30.4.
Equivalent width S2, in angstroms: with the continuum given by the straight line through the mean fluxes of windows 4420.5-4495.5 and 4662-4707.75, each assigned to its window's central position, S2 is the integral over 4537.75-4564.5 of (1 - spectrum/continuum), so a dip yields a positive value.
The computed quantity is -1.44 angstroms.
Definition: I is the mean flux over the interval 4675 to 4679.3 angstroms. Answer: 29.4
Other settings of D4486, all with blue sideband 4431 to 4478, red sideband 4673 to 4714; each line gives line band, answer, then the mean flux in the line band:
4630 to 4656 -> -0.05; 30.1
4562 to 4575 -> -0.10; 30.3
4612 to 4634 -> -0.12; 31.9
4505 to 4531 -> -0.08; 29.1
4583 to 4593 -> -0.07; 29.7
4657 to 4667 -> -0.05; 30.4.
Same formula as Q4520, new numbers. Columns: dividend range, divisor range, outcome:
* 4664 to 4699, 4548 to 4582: 1.04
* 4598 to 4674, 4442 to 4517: 1.19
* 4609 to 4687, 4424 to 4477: 1.28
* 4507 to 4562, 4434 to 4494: 1.14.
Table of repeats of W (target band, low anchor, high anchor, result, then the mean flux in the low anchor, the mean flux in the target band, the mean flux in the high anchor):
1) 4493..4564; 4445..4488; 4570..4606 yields -2.8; 26.3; 29.4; 30.2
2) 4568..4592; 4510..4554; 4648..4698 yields -0.7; 28.7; 30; 30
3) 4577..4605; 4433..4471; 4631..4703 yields -1.7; 25.6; 30.1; 30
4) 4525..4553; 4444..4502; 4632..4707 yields -0.4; 27.1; 28.5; 29.9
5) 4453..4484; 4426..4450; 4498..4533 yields 0.6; 25.5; 26.6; 29.5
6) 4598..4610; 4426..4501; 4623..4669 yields -0.6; 26.7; 31.1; 30.4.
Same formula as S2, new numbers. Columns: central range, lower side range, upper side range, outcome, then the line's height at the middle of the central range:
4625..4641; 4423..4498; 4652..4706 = -0.8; 29.3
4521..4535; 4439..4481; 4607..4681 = 0.0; 27.7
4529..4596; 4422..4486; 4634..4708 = -3.4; 28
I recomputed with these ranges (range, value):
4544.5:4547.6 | 29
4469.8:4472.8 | 25.6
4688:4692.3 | 30.6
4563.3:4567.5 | 30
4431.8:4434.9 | 25.3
